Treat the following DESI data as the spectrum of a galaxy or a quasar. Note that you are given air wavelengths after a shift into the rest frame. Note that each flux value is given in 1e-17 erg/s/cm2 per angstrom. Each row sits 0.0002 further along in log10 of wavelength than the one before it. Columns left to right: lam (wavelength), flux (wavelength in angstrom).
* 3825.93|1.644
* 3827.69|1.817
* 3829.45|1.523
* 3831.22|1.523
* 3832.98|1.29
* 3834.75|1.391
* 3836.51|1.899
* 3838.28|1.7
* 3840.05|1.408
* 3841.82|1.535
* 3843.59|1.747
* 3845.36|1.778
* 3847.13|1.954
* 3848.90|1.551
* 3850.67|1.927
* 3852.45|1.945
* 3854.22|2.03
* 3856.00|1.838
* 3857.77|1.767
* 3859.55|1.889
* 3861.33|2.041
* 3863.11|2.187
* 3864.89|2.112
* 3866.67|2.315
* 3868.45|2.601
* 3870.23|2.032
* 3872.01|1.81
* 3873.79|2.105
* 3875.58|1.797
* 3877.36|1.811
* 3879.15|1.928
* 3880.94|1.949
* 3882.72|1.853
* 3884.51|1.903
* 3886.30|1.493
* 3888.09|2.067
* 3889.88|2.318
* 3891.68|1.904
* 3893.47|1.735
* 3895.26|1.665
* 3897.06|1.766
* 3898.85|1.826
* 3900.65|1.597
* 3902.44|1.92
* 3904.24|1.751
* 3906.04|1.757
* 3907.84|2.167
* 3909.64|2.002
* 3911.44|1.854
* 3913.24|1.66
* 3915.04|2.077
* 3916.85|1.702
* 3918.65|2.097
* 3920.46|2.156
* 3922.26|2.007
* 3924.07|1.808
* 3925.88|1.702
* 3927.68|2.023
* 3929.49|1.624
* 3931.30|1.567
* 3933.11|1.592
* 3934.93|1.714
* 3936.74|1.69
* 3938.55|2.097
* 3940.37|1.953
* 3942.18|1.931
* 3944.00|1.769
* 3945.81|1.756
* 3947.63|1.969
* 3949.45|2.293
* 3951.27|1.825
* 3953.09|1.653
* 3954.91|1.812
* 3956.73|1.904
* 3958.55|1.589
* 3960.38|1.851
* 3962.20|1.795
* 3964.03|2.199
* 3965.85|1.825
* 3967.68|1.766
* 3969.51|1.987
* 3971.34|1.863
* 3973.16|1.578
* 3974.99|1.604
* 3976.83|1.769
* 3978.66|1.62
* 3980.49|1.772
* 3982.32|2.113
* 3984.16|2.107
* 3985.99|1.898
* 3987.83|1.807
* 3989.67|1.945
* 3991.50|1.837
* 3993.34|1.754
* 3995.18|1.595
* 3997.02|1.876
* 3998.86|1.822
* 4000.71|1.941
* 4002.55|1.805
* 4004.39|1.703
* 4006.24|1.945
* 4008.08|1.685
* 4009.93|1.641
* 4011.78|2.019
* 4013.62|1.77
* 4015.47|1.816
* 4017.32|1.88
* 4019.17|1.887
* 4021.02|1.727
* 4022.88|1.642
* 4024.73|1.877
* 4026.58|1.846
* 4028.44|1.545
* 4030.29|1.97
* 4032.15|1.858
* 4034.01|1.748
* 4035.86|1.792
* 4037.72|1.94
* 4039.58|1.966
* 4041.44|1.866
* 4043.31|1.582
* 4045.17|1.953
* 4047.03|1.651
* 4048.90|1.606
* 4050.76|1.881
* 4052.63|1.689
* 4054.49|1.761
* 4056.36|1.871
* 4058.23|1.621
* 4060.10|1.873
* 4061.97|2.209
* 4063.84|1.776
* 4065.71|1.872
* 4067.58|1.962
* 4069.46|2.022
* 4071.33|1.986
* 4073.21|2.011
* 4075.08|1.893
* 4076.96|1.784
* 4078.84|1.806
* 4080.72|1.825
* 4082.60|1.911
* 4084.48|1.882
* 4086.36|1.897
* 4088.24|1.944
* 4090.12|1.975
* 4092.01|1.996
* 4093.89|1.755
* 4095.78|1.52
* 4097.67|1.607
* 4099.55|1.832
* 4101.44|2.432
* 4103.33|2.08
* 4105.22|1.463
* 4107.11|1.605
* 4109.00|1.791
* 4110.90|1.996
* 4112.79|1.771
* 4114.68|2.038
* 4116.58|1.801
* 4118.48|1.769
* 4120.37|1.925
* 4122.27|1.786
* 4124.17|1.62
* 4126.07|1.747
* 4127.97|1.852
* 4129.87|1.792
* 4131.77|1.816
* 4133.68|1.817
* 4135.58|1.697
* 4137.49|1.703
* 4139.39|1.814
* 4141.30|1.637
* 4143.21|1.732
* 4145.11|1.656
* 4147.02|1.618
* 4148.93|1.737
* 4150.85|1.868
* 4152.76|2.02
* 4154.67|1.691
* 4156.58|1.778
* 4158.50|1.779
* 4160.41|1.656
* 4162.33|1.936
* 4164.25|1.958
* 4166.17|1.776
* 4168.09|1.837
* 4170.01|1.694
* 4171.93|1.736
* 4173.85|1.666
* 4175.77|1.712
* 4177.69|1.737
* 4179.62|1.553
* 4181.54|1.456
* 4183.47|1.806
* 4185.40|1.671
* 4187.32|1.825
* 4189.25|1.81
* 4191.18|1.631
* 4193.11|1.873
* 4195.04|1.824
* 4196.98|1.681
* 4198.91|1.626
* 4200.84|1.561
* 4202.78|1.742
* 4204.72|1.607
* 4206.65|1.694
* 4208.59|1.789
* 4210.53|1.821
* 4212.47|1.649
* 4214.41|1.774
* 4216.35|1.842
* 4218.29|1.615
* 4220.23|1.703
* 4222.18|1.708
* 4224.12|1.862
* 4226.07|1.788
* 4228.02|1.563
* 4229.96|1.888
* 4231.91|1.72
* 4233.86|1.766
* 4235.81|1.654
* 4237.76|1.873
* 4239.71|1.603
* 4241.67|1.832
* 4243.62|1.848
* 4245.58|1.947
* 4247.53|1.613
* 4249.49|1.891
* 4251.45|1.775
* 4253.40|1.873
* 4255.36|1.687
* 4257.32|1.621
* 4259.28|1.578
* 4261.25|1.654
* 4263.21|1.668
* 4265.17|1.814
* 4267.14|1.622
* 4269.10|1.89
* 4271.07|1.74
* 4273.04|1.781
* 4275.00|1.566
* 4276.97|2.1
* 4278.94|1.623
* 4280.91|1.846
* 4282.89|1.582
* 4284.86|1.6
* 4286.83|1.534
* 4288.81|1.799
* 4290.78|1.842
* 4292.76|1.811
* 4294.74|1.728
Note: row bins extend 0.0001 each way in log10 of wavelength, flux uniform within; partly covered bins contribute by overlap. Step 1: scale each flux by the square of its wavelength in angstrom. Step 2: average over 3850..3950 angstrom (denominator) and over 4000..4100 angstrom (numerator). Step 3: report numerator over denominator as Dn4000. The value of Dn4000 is 1.0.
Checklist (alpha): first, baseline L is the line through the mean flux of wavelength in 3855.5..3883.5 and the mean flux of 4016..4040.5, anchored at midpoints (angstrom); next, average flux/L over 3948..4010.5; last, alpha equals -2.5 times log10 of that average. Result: 0.03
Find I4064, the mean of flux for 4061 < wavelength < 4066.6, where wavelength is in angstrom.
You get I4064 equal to 1.95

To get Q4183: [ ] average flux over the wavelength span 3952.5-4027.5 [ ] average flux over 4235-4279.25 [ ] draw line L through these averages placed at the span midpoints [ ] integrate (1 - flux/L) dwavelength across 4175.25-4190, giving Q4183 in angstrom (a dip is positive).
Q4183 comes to 0.6 angstrom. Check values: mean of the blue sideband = 1.82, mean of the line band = 1.69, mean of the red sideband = 1.75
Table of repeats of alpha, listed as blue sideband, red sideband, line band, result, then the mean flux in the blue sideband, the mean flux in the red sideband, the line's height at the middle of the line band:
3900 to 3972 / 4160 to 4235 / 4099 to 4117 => -0.064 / 1.86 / 1.73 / 1.78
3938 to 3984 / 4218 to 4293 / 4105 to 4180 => 0.009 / 1.85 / 1.74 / 1.78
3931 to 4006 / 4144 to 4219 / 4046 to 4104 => -0.050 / 1.83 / 1.74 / 1.78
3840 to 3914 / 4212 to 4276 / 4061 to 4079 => -0.072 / 1.89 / 1.74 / 1.81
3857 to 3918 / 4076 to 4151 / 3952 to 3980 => 0.056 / 1.92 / 1.81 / 1.88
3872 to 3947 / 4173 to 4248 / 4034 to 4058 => 0.005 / 1.86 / 1.73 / 1.8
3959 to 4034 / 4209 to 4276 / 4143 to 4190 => 0.011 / 1.82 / 1.74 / 1.77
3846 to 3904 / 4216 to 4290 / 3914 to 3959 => 0.023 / 1.92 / 1.74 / 1.89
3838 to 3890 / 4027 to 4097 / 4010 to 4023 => 0.023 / 1.91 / 1.84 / 1.86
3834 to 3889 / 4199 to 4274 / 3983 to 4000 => -0.011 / 1.88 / 1.74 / 1.83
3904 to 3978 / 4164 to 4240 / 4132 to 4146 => 0.018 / 1.85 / 1.73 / 1.76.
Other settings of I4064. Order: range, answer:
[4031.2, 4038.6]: 1.83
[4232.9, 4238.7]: 1.76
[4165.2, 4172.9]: 1.76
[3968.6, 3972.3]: 1.92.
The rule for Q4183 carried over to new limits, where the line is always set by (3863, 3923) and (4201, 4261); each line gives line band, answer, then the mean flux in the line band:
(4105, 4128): 0.2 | 1.79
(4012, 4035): 0.7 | 1.8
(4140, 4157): 0.4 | 1.75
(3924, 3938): 1.4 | 1.72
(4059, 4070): -0.6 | 1.94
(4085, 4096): -0.3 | 1.87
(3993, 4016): 0.9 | 1.8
